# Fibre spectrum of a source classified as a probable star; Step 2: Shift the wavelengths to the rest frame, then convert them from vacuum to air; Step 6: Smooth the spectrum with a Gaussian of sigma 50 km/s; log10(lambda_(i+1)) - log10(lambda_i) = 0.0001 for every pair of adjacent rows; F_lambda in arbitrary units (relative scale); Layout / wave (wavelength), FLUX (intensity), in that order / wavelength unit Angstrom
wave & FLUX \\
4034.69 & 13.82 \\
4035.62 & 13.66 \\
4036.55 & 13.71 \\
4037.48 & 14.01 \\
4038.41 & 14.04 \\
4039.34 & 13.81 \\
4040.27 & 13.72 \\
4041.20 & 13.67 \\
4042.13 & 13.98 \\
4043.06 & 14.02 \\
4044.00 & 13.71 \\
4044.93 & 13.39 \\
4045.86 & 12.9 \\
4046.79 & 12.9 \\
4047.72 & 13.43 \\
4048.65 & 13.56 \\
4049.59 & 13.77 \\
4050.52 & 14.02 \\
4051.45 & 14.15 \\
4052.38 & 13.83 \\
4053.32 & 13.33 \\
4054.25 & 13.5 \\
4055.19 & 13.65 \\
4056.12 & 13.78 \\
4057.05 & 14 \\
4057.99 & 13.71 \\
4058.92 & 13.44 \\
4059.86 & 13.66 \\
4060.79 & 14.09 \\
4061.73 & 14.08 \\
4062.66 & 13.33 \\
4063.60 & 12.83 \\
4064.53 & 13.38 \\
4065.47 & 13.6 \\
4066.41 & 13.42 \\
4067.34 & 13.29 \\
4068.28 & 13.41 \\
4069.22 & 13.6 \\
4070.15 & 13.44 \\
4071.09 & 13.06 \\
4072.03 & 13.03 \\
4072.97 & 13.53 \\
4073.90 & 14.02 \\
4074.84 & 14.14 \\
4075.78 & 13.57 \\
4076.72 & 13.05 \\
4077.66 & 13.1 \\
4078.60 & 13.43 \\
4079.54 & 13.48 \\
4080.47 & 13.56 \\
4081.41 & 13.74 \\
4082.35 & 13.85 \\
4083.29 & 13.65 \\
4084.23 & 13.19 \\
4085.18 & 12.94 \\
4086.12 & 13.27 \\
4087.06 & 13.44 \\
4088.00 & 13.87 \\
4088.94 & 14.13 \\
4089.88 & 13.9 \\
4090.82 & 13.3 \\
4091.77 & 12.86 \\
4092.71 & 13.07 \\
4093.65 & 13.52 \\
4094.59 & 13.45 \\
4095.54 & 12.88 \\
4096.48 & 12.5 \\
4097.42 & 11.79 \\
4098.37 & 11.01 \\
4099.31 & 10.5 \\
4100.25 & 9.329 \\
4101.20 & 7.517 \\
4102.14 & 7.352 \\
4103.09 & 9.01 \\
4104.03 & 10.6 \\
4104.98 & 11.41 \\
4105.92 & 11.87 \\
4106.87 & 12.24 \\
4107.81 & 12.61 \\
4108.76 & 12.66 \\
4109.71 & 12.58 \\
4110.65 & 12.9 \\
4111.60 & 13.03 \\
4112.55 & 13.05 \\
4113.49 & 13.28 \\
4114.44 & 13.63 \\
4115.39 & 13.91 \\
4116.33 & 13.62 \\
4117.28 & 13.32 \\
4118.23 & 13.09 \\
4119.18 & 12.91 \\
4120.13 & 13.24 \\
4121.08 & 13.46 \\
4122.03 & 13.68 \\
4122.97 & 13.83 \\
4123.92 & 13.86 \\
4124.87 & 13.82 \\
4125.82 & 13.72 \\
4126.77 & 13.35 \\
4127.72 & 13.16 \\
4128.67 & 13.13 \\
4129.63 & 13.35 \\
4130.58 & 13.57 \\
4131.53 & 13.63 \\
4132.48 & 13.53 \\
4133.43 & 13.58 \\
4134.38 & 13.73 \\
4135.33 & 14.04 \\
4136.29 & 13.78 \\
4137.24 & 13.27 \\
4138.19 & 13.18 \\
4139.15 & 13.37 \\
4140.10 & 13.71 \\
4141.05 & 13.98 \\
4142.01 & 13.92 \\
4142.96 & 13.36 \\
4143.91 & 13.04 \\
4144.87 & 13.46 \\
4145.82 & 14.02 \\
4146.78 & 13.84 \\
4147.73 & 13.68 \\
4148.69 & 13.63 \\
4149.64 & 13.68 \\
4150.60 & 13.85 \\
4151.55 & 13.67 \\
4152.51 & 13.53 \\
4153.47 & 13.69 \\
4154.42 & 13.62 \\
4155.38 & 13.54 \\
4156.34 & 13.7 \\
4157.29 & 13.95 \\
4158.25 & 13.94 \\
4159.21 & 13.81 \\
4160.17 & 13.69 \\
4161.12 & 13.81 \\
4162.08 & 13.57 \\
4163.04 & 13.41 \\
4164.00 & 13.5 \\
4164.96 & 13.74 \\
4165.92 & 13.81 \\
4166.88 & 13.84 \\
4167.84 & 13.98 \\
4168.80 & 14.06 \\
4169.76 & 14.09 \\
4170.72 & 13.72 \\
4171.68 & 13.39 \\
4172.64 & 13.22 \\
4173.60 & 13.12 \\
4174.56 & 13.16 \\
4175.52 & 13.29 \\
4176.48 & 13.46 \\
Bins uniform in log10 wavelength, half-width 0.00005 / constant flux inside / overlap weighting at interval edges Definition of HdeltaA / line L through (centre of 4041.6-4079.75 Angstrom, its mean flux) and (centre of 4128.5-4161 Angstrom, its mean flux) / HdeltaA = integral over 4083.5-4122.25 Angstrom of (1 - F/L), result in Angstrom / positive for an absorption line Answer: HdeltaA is 3.3 Angstrom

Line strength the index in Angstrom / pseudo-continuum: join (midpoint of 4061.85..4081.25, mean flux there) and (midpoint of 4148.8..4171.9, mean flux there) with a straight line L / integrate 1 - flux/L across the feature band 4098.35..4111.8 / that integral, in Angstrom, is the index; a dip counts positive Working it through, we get 2.6 Angstrom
